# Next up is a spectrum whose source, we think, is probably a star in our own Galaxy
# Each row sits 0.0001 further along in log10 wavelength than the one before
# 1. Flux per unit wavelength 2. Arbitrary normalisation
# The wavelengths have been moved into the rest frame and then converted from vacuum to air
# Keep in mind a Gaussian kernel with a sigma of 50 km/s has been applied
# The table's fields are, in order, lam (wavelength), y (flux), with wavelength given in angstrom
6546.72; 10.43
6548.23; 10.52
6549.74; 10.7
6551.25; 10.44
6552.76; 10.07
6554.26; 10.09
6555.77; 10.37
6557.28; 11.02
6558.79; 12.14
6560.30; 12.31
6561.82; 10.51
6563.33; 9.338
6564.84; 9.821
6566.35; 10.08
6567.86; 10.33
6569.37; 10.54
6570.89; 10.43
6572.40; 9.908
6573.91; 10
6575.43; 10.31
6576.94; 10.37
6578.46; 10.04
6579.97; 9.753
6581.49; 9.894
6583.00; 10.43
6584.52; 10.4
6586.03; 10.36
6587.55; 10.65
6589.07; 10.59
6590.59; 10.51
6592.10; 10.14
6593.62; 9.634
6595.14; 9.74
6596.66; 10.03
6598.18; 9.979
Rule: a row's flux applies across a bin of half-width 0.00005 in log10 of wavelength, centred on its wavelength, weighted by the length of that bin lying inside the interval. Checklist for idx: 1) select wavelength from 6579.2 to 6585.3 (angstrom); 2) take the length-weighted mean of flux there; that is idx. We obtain 10.1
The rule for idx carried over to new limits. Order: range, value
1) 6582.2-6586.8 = 10.4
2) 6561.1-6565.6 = 9.89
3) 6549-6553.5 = 10.4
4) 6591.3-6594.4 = 9.91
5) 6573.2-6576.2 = 10.2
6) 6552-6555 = 10.1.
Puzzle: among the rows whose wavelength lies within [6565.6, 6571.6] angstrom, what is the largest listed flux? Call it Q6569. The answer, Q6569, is 10.54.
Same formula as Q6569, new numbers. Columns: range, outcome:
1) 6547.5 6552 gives 10.7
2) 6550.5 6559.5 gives 12.14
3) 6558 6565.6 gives 12.31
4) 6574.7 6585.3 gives 10.43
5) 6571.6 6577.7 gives 10.37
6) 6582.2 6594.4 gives 10.65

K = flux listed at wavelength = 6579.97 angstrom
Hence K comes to 9.753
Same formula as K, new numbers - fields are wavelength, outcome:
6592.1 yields 10.14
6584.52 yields 10.4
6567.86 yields 10.33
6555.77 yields 10.37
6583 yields 10.43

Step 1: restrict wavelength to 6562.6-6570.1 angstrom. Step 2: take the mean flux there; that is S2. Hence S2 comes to 10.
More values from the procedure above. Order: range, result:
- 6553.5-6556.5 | 10.3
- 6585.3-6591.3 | 10.5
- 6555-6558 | 10.7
